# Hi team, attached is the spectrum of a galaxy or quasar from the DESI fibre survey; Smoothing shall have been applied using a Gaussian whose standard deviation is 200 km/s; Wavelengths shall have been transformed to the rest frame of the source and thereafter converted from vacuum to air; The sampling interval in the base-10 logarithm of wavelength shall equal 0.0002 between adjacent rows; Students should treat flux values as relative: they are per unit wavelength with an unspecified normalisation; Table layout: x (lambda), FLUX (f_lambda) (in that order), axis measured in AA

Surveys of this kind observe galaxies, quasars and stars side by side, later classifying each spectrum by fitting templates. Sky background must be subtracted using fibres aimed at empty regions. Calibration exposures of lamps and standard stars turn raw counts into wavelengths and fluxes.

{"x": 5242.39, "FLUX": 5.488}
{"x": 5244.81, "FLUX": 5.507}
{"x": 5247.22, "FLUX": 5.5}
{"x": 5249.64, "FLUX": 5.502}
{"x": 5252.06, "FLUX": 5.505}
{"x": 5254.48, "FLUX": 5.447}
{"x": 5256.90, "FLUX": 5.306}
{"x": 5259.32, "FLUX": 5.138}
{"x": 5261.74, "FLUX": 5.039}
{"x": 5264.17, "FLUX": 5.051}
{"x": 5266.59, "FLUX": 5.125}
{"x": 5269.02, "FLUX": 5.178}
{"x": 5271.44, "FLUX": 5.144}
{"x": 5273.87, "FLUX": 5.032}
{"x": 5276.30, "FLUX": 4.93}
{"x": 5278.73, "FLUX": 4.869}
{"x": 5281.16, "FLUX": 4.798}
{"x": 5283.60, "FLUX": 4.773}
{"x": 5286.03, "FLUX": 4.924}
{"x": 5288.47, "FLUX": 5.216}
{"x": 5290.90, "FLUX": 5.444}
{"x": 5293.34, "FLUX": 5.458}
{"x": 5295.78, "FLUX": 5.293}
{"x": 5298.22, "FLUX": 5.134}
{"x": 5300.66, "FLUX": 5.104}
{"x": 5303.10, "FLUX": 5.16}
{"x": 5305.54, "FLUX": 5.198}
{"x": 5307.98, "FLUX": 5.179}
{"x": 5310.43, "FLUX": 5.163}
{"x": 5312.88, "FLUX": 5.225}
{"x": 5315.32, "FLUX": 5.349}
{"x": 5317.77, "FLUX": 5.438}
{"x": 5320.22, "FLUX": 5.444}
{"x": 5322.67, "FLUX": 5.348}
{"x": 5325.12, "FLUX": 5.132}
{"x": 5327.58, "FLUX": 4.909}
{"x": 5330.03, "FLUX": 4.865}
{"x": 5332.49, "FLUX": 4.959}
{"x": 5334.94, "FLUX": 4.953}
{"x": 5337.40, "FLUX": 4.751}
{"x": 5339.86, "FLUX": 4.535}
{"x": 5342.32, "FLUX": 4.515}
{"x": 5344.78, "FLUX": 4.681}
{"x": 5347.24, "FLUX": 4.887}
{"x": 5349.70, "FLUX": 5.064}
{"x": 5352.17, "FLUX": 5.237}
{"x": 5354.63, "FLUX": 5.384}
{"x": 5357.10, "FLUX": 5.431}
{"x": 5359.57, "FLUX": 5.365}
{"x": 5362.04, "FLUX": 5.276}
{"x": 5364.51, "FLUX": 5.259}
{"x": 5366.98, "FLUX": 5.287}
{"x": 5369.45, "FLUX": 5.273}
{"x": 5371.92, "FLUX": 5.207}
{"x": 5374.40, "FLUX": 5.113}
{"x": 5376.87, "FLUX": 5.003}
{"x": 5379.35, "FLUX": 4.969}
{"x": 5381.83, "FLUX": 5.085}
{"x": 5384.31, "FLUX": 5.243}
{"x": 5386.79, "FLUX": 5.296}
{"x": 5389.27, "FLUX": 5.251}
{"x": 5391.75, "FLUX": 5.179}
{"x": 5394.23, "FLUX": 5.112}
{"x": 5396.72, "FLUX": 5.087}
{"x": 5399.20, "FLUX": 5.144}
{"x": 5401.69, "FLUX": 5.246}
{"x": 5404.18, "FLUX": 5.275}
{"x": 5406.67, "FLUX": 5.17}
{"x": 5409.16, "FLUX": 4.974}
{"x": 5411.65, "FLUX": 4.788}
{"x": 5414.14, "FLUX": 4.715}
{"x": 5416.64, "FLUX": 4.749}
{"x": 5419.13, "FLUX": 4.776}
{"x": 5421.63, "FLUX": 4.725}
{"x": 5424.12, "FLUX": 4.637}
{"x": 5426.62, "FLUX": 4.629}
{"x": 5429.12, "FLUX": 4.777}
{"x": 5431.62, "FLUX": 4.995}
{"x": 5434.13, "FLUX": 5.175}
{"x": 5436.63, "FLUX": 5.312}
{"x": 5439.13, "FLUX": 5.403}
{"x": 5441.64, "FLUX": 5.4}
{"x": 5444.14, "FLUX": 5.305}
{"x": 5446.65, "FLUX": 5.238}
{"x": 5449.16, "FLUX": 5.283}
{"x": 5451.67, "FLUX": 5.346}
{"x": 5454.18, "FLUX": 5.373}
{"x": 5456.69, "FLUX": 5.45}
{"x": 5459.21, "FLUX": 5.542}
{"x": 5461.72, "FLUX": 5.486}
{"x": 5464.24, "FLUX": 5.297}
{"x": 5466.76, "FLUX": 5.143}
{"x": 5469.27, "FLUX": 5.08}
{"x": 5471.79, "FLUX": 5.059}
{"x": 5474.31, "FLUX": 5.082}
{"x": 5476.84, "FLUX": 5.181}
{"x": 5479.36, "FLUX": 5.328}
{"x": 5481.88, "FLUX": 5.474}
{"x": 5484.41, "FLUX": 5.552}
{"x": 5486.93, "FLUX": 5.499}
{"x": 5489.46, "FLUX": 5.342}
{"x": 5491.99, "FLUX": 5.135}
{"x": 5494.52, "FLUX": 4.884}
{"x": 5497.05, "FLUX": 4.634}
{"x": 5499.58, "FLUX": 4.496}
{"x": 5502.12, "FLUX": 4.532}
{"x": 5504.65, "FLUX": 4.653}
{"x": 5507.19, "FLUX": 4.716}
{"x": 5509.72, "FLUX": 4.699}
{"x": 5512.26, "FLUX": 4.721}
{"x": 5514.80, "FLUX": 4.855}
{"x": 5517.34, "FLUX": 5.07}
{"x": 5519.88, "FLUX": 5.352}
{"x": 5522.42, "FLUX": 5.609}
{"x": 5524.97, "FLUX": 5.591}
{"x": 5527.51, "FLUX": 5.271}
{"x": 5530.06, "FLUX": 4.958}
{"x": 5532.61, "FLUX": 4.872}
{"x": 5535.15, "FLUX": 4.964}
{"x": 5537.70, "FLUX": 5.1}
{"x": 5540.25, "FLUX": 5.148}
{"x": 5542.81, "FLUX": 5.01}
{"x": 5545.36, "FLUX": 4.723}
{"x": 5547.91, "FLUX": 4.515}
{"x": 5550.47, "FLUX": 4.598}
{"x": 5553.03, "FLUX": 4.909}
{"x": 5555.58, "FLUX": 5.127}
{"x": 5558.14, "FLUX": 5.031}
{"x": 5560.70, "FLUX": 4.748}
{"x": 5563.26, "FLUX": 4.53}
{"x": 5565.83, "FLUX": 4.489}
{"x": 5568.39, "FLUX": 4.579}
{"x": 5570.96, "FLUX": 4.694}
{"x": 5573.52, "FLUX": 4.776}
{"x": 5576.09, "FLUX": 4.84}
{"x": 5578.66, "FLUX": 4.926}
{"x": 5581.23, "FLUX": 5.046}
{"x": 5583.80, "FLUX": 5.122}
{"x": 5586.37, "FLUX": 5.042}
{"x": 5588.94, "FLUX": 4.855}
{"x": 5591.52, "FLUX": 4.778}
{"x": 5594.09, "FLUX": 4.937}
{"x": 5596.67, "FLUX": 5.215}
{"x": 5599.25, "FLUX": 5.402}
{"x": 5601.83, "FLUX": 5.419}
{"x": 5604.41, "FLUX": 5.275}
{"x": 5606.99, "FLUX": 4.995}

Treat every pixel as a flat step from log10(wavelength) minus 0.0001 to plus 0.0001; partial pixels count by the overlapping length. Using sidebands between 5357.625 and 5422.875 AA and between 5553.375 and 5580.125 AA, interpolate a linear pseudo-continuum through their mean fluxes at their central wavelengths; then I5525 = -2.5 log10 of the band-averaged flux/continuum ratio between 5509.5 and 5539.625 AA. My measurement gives -0.05 mag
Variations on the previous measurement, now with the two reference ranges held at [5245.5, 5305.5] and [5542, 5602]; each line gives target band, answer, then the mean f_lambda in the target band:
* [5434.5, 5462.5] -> -0.08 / 5.37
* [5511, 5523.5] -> -0.04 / 5.12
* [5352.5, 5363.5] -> -0.05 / 5.35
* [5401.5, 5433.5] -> 0.03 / 4.87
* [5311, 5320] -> -0.04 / 5.34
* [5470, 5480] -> -0.04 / 5.14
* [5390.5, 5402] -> -0.02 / 5.15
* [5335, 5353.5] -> 0.06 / 4.82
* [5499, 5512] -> 0.07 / 4.63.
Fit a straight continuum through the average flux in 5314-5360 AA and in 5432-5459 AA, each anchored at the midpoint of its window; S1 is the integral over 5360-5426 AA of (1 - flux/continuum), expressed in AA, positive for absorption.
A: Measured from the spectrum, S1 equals 1.6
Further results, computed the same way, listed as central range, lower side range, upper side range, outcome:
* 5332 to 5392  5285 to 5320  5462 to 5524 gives 1.1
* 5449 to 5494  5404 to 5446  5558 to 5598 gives -3.3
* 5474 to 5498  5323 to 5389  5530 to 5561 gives -1.3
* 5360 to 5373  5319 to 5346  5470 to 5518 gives -0.9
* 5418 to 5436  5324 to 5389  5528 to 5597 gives 0.6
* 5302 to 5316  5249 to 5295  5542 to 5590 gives -0.3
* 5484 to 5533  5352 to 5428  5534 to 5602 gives -0.5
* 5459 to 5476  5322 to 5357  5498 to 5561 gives -1.0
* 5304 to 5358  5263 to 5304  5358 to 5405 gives 0.7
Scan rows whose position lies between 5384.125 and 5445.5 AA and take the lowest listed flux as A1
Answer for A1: 4.629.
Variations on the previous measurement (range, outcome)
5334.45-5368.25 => 4.515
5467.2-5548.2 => 4.496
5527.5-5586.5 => 4.489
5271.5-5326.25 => 4.773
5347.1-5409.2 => 4.887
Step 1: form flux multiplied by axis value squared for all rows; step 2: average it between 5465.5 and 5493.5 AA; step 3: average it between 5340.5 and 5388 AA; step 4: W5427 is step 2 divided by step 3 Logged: 1.07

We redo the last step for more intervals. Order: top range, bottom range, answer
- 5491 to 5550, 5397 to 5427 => 1.04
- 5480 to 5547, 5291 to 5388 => 1.04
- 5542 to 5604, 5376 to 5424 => 1.04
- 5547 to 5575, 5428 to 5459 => 0.94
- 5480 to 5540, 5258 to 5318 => 1.07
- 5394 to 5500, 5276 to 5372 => 1.05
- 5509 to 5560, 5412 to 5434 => 1.09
